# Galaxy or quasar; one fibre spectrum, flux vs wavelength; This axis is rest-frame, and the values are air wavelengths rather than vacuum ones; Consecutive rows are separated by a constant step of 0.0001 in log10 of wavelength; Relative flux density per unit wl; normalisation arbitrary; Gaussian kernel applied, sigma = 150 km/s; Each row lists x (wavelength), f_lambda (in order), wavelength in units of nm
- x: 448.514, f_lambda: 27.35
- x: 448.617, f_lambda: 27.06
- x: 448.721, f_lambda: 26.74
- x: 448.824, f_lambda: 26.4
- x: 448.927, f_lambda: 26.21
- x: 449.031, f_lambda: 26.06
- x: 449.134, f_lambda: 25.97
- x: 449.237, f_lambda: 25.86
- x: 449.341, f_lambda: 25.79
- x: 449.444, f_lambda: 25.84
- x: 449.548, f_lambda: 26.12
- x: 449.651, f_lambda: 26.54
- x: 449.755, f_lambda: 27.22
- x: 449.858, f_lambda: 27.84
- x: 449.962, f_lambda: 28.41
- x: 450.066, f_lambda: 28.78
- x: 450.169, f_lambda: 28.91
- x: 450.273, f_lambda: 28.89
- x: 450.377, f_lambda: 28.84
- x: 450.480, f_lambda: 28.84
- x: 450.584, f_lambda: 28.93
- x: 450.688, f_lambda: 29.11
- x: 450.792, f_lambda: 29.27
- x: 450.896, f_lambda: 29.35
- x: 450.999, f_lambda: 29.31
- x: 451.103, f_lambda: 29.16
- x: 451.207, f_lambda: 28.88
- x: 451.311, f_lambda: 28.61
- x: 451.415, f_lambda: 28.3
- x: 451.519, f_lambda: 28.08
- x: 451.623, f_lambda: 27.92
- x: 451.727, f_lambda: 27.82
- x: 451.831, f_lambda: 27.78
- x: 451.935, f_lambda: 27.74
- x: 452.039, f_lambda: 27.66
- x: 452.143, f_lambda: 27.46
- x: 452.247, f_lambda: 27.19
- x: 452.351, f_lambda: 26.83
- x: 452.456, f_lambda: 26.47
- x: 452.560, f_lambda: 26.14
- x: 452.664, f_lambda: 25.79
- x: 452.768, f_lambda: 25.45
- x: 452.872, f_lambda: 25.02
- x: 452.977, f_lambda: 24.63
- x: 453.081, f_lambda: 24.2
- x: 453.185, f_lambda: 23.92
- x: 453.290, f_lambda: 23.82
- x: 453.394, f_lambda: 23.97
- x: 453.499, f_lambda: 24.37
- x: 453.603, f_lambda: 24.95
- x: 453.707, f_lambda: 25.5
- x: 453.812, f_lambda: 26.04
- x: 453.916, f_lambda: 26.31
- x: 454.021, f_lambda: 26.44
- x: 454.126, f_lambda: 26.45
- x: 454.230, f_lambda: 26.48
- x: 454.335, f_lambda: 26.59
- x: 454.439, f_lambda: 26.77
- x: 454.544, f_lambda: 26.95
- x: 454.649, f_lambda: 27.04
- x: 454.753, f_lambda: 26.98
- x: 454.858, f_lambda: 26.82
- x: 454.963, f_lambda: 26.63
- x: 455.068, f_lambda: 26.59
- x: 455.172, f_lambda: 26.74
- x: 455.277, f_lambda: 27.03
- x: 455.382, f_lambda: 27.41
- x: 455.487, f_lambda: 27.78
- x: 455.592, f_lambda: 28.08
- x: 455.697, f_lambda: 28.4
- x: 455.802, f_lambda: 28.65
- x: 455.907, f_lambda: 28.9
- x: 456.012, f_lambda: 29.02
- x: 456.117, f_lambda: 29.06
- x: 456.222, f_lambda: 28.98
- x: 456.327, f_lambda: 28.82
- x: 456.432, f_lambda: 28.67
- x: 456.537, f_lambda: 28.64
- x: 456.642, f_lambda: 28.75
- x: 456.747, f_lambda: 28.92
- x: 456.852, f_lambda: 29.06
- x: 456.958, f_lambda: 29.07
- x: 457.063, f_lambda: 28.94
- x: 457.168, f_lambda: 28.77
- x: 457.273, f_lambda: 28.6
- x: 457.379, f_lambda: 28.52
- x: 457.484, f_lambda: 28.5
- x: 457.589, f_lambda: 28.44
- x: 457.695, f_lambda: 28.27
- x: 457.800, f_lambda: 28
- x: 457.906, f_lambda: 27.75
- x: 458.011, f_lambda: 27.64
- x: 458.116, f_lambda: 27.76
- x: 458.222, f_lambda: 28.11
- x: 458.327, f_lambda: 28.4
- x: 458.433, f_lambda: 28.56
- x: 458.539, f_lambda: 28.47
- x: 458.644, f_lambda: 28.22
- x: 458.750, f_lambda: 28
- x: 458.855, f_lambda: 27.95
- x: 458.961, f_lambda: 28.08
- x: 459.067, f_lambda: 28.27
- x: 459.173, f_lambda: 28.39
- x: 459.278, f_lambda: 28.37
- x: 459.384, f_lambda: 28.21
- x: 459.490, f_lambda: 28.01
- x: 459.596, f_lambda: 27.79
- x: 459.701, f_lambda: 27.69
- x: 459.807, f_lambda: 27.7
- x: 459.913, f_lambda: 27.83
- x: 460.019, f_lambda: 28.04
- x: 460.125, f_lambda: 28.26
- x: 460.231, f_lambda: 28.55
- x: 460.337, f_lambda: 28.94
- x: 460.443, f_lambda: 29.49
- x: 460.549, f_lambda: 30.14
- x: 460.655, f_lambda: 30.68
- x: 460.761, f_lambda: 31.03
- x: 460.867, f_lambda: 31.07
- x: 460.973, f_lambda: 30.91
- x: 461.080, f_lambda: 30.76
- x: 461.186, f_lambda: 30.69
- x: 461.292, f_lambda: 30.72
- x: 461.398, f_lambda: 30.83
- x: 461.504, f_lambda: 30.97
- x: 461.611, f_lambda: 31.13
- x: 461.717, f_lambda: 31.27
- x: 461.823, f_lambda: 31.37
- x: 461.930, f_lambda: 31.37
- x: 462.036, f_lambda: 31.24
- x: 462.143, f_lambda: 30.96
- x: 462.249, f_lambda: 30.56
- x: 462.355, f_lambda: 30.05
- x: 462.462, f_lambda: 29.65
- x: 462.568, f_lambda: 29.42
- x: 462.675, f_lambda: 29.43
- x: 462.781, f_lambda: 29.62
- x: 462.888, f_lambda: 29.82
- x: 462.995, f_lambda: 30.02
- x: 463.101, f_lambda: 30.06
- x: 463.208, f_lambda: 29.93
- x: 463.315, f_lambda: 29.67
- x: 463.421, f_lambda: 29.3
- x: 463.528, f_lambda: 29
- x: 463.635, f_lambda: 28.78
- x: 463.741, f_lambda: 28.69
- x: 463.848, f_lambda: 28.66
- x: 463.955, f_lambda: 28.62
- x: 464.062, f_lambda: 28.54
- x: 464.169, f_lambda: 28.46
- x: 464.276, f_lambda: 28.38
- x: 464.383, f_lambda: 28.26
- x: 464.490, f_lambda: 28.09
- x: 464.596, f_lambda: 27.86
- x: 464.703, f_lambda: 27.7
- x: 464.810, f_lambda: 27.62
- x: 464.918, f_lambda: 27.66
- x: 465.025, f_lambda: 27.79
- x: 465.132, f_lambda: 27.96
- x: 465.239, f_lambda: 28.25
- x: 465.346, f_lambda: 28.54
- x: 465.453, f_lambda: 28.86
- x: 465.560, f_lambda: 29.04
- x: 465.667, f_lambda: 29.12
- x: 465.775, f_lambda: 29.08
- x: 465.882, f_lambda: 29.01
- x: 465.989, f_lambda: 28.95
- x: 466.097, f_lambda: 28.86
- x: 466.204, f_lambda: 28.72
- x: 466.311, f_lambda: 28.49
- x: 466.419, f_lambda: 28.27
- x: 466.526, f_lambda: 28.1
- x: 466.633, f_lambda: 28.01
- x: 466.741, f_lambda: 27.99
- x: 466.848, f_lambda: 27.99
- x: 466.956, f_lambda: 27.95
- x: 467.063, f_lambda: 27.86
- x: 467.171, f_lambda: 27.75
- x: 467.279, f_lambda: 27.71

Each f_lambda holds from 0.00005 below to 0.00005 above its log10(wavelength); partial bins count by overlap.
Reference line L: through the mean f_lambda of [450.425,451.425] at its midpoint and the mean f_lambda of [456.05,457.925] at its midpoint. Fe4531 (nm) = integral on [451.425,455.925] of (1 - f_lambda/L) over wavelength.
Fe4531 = 0.359 nm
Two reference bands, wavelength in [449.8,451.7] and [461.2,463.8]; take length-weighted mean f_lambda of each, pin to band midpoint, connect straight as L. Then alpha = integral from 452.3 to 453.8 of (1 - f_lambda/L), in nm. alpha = 0.20 nm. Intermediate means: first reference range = 28.7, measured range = 25.1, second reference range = 30.2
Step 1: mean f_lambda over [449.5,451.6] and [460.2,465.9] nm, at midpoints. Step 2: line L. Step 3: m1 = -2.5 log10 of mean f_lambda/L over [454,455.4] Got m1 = 0.08 mag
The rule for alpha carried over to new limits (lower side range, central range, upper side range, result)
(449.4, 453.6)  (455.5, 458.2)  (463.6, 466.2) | -0.083 nm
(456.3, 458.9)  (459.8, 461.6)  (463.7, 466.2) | -0.092 nm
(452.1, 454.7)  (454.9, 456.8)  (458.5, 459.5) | -0.093 nm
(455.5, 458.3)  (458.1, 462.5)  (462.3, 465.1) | -0.107 nm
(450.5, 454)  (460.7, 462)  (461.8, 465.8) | -0.108 nm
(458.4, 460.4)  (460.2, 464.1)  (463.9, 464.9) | -0.265 nm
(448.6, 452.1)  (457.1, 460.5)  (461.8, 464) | 0.104 nm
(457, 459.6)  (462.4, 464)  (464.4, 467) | -0.061 nm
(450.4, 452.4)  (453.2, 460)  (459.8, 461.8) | 0.381 nm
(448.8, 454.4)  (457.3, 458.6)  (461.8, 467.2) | -0.014 nm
